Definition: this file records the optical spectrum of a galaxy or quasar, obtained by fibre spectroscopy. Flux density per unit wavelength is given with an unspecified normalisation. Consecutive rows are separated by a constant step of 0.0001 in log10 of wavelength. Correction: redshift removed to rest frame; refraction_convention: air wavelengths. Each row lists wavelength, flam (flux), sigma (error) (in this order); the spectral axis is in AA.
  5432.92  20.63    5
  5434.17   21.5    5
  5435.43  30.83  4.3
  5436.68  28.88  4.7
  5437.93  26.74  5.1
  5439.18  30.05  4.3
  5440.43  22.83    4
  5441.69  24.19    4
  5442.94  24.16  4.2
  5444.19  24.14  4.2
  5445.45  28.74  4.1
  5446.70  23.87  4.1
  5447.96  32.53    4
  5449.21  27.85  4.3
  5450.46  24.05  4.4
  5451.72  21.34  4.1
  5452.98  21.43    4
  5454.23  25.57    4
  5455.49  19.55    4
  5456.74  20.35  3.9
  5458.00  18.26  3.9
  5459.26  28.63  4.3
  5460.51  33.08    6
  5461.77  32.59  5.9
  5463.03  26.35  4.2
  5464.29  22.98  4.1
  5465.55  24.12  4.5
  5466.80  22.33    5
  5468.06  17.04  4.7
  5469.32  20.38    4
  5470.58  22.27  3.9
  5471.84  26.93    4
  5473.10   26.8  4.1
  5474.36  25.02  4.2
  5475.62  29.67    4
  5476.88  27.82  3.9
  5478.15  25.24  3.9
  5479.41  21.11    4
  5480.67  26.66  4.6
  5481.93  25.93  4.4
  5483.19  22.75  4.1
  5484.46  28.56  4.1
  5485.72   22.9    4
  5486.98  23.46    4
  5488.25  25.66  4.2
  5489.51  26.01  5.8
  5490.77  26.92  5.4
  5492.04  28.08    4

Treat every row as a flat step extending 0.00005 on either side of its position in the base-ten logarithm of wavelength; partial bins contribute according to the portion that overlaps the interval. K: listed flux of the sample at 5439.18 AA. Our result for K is 30.05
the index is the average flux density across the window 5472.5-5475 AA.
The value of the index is 25.9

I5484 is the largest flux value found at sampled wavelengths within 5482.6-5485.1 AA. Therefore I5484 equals 28.56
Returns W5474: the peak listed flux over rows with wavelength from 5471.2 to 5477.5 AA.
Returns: 29.67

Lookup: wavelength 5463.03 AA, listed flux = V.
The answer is 26.35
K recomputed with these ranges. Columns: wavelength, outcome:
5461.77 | 32.59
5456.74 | 20.35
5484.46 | 28.56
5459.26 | 28.63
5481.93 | 25.93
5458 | 18.26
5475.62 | 29.67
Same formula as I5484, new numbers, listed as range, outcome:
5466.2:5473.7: 26.93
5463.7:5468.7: 24.12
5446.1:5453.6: 32.53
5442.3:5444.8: 24.16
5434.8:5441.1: 30.83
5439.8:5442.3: 24.19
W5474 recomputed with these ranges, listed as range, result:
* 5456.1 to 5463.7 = 33.08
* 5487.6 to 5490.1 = 26.01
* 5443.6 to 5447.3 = 28.74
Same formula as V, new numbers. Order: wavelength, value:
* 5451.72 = 21.34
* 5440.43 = 22.83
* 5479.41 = 21.11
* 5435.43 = 30.83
